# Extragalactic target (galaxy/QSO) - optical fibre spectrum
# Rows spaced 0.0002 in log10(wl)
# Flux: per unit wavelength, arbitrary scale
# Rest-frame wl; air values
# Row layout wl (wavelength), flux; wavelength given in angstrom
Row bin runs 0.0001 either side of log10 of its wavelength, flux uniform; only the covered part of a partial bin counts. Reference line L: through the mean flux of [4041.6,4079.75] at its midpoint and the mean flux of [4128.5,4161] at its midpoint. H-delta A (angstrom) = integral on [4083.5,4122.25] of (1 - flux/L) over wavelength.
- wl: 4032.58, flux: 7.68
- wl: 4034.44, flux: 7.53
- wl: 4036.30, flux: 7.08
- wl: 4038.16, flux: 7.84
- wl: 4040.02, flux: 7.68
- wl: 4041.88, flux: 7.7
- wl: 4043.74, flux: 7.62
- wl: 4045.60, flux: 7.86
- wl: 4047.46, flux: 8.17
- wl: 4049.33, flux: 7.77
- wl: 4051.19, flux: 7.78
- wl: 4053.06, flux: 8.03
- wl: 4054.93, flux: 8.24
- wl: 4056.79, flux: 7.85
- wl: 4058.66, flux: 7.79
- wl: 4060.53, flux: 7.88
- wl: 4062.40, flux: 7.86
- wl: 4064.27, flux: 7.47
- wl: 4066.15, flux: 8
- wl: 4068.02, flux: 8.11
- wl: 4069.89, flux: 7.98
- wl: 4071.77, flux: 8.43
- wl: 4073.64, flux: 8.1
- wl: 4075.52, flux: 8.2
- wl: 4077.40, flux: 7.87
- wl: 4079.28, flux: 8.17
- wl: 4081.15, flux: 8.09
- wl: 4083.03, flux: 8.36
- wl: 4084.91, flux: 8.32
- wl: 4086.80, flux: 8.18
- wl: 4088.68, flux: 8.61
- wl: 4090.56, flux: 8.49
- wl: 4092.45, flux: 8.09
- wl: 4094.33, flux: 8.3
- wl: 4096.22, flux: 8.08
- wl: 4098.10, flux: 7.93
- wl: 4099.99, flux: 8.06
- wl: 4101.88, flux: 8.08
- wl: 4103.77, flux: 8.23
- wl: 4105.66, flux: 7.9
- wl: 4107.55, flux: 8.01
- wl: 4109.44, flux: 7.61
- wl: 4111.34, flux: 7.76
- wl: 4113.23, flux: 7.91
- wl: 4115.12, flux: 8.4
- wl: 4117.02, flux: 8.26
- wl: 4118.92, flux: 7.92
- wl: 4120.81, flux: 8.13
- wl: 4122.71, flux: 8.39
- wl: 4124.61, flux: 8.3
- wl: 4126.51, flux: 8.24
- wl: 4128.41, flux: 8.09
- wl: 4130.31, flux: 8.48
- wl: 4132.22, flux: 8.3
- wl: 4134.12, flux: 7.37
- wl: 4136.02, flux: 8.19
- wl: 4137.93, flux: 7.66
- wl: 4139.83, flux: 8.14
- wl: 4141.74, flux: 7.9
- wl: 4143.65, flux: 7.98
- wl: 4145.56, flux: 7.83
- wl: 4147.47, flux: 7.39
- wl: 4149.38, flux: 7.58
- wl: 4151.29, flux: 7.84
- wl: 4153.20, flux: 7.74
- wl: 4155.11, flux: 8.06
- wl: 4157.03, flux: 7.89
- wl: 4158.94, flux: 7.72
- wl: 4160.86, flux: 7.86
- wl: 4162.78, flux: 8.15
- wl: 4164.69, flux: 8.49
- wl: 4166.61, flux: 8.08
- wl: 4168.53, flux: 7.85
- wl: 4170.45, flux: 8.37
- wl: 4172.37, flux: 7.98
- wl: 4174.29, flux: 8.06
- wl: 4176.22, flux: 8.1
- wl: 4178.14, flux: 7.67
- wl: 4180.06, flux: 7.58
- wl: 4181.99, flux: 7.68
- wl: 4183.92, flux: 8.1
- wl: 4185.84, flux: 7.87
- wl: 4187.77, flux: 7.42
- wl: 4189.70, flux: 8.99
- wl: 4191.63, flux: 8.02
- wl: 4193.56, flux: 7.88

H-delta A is -1.0 angstrom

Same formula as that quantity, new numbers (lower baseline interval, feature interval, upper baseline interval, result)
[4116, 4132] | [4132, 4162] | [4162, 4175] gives 1.3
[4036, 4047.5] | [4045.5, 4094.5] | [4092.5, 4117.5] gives -1.3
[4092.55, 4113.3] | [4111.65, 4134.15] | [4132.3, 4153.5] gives -0.8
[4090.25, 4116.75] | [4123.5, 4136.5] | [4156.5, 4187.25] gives -0.2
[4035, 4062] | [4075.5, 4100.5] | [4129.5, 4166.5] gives -1.1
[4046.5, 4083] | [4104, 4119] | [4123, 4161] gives 0.0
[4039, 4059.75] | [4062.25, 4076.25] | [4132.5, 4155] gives -0.3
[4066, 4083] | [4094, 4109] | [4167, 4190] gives 0.1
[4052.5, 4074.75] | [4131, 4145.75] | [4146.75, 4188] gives 0.0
